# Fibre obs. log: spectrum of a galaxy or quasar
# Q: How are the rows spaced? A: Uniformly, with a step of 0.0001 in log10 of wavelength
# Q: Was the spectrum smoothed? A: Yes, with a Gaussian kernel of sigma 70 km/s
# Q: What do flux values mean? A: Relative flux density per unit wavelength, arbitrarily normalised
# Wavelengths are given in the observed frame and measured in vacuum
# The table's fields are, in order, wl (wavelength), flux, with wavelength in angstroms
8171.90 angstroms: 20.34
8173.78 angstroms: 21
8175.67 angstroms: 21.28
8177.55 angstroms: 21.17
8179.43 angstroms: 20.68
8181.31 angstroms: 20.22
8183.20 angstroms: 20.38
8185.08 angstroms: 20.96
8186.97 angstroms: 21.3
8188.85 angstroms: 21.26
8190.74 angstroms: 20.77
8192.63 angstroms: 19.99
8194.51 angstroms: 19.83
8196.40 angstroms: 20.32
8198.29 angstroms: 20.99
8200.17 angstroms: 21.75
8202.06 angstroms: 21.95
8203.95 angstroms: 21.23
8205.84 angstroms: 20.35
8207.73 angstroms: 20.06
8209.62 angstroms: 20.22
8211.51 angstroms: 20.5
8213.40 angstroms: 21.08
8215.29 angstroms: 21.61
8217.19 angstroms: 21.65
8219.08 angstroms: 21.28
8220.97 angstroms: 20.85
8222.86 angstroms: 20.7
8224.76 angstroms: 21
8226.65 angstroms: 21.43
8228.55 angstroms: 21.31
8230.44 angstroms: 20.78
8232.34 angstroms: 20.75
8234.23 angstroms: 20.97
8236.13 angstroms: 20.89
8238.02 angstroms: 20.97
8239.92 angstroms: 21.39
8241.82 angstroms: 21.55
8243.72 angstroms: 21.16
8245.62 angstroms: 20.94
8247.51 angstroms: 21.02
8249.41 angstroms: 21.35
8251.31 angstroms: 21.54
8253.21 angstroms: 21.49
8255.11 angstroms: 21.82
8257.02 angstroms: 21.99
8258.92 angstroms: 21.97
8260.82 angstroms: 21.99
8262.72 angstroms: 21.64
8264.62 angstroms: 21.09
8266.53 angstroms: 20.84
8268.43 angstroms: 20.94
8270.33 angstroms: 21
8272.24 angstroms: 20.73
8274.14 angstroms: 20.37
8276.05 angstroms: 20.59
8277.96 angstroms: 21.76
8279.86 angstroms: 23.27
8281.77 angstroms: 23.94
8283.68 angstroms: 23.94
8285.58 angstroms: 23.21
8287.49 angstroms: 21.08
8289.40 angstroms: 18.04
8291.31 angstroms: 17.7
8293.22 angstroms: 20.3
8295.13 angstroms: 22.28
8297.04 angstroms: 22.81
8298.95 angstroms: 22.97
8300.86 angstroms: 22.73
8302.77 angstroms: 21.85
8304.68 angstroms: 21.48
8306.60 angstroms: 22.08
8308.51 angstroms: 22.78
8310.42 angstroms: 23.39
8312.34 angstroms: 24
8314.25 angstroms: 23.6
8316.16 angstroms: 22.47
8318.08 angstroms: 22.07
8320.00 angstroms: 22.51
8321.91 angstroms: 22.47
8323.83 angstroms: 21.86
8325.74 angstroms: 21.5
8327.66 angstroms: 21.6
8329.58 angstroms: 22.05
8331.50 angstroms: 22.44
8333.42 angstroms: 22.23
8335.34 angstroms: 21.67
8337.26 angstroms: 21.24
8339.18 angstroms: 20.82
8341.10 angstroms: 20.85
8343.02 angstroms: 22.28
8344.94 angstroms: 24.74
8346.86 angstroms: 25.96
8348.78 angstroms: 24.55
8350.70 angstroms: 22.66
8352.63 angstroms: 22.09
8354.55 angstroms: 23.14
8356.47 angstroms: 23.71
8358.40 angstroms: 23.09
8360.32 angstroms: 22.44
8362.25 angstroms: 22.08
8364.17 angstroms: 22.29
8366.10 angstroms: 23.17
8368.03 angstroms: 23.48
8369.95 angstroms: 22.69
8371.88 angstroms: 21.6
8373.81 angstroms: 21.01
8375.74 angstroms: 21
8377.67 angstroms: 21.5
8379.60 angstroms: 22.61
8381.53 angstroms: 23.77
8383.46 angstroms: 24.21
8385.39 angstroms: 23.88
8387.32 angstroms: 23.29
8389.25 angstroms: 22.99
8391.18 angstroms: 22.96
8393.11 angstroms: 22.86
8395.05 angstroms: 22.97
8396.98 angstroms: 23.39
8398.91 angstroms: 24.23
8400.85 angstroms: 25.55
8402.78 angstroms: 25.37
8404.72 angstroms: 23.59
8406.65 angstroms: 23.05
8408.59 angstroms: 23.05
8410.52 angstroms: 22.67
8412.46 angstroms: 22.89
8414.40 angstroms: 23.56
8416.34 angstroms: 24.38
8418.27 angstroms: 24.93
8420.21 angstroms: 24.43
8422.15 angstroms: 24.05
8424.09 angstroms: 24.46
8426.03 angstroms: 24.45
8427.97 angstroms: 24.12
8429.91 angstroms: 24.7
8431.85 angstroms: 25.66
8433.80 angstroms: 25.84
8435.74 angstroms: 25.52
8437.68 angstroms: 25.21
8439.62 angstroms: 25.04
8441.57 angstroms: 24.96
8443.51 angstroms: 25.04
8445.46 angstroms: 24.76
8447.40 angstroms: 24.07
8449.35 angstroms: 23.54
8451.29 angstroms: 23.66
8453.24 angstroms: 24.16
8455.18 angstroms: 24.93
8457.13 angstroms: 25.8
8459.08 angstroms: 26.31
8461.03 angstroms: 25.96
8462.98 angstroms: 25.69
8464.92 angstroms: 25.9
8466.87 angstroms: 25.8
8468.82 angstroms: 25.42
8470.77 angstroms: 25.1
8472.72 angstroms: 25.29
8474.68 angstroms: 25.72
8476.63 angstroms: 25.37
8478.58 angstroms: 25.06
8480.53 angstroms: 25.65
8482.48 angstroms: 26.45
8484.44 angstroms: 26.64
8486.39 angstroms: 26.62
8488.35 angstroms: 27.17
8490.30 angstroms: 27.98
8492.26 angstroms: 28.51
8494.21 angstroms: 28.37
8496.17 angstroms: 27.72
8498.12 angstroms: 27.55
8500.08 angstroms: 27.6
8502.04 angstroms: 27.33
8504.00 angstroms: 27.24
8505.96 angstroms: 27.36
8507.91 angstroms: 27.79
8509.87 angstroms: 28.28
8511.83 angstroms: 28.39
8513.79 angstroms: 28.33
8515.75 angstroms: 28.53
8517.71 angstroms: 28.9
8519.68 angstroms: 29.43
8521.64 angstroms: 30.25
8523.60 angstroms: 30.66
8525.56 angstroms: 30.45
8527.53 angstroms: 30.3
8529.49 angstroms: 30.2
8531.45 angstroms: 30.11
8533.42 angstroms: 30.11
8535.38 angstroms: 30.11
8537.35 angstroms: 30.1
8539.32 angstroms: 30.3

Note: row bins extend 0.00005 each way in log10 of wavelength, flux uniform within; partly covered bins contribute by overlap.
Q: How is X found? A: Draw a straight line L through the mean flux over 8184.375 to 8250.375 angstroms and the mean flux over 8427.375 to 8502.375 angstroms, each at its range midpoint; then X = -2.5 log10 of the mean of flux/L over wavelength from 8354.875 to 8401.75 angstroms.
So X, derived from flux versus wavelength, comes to 0.05 mag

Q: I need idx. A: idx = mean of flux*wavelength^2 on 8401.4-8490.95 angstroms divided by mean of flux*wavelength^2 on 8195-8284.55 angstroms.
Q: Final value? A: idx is 1.2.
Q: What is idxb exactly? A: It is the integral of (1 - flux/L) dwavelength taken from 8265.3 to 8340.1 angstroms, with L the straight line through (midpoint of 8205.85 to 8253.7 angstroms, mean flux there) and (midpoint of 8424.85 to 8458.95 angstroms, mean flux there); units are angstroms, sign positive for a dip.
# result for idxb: 1.6 angstroms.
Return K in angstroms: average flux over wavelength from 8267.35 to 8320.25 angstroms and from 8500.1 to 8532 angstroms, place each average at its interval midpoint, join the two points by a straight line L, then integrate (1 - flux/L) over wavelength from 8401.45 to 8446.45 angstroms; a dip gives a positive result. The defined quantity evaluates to 2.7 angstroms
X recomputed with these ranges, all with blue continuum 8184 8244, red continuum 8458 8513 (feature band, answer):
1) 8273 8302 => 0.042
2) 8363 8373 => 0.075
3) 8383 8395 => 0.062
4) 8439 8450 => 0.056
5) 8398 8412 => 0.050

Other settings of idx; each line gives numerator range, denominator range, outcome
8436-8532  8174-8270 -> 1.36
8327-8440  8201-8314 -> 1.12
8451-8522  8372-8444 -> 1.15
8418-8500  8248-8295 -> 1.25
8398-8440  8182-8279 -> 1.21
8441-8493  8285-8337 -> 1.21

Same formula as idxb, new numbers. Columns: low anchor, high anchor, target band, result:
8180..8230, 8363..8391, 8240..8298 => 0.37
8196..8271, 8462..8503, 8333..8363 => 1.14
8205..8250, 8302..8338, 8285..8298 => 0.70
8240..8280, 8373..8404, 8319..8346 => 0.46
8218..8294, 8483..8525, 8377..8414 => 2.48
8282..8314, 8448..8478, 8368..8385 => 0.81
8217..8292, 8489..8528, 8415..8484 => 4.52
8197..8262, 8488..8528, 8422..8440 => 1.04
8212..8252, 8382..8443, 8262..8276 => 0.55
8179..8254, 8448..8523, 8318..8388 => 3.91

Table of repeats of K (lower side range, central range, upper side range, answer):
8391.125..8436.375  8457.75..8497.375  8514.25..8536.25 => 1.6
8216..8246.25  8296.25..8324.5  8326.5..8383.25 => -0.8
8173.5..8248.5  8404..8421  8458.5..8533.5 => 1.3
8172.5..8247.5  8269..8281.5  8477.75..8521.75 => 0.6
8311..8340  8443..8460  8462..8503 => 0.7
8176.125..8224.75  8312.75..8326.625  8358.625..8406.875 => -0.1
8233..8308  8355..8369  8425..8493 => 0.3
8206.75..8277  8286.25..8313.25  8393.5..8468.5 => 0.6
